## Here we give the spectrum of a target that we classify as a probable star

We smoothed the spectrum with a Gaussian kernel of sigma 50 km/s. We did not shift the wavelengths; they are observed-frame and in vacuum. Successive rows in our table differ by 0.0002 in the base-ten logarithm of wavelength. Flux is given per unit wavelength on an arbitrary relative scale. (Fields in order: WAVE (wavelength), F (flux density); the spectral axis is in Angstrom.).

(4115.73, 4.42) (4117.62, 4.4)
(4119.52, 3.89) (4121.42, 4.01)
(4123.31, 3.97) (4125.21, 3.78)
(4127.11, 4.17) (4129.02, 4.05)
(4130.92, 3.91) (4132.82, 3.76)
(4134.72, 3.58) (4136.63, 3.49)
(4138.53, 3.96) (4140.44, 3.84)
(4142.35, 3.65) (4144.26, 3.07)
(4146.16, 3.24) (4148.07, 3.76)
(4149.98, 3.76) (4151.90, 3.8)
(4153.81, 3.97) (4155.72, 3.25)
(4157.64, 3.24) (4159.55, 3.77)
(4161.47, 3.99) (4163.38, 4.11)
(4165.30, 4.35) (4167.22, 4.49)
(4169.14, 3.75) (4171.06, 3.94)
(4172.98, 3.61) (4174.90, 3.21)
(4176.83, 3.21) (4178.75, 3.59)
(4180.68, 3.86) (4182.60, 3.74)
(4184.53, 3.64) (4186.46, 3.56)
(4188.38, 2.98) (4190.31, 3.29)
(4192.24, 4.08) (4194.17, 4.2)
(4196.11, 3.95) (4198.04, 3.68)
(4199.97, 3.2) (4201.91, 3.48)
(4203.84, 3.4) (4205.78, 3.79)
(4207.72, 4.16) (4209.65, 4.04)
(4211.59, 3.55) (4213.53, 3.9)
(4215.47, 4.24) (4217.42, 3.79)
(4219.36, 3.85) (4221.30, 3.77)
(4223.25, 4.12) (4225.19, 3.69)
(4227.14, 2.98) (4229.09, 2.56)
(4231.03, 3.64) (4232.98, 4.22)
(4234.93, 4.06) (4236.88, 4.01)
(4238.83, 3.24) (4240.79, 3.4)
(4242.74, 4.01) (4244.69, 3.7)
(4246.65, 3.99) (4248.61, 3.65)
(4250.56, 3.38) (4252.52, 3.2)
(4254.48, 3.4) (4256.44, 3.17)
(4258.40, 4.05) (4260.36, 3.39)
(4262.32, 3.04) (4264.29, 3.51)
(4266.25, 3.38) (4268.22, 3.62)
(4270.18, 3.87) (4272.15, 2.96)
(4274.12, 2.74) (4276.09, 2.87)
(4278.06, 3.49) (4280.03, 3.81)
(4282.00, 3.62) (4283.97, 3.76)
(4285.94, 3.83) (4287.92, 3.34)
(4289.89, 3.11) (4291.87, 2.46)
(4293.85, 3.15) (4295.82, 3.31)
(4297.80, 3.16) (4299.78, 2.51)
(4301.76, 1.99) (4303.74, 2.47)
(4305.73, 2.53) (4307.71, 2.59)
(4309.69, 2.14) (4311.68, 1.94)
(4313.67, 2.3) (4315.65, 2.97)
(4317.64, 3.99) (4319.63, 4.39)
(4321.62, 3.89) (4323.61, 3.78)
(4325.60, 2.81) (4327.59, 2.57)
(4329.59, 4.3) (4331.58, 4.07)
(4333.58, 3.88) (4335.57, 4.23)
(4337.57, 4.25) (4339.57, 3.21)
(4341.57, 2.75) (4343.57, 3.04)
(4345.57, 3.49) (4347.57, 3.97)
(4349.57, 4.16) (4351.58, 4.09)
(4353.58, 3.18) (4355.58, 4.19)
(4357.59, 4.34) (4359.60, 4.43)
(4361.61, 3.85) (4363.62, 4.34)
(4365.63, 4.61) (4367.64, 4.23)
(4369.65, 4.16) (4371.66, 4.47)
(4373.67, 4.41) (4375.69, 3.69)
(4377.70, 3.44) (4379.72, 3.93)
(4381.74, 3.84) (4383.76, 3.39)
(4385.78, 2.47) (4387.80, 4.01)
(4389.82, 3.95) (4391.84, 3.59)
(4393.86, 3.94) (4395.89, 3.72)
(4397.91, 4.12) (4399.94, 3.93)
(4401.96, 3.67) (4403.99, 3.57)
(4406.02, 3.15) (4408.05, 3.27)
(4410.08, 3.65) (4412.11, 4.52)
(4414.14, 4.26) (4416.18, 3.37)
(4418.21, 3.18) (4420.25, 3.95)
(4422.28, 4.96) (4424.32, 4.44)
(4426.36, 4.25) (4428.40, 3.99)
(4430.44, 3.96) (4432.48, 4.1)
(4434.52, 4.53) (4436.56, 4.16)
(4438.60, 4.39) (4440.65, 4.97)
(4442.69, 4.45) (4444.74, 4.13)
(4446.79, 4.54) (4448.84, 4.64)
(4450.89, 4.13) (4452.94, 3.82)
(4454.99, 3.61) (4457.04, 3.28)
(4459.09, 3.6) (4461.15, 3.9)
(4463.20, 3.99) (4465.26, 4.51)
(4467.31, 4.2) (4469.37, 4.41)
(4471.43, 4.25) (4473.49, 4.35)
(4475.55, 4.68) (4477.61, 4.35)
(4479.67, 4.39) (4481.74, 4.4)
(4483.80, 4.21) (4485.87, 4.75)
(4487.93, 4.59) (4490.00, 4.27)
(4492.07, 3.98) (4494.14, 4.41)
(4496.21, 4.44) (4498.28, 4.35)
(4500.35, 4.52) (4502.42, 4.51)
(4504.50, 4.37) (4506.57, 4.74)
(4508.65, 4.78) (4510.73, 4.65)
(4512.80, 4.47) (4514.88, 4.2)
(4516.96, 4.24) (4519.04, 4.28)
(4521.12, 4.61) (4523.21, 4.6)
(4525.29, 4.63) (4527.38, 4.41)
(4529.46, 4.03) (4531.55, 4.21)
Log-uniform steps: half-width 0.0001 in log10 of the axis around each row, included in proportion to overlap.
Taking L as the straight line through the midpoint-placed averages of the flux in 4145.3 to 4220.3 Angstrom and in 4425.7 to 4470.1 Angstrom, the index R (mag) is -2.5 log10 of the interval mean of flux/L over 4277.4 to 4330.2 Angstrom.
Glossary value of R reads 0.25 mag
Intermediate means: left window 3.73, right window 4.16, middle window 3.11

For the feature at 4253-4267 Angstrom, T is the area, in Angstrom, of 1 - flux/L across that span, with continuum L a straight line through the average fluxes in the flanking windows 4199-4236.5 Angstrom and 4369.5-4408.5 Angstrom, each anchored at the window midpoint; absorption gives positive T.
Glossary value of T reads 1.1 Angstrom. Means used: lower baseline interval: 3.71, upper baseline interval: 3.73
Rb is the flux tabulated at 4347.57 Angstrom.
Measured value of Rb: 3.97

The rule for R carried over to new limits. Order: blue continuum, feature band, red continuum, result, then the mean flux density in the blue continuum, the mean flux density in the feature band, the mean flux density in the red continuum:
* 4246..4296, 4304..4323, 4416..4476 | 0.20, 3.39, 2.97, 4.16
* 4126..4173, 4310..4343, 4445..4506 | 0.18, 3.78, 3.43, 4.26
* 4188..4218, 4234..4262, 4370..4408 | 0.04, 3.75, 3.6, 3.73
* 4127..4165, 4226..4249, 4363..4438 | 0.05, 3.72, 3.62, 3.93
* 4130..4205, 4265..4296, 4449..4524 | 0.17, 3.68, 3.34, 4.31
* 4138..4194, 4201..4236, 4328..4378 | 0.01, 3.68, 3.74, 3.94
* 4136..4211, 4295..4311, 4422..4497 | 0.47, 3.7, 2.57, 4.26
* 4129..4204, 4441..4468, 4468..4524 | 0.07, 3.68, 4.08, 4.43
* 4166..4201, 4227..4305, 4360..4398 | 0.13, 3.67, 3.35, 3.91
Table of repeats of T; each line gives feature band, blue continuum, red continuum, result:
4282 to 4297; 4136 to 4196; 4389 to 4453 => 2.2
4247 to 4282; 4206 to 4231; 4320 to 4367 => 3.3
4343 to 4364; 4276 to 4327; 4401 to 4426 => -2.9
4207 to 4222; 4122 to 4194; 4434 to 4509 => -0.3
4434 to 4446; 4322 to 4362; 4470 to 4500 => -0.7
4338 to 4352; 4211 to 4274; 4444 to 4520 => 1.3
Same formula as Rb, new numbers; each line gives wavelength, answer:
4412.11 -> 4.52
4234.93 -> 4.06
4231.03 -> 3.64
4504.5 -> 4.37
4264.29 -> 3.51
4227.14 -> 2.98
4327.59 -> 2.57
